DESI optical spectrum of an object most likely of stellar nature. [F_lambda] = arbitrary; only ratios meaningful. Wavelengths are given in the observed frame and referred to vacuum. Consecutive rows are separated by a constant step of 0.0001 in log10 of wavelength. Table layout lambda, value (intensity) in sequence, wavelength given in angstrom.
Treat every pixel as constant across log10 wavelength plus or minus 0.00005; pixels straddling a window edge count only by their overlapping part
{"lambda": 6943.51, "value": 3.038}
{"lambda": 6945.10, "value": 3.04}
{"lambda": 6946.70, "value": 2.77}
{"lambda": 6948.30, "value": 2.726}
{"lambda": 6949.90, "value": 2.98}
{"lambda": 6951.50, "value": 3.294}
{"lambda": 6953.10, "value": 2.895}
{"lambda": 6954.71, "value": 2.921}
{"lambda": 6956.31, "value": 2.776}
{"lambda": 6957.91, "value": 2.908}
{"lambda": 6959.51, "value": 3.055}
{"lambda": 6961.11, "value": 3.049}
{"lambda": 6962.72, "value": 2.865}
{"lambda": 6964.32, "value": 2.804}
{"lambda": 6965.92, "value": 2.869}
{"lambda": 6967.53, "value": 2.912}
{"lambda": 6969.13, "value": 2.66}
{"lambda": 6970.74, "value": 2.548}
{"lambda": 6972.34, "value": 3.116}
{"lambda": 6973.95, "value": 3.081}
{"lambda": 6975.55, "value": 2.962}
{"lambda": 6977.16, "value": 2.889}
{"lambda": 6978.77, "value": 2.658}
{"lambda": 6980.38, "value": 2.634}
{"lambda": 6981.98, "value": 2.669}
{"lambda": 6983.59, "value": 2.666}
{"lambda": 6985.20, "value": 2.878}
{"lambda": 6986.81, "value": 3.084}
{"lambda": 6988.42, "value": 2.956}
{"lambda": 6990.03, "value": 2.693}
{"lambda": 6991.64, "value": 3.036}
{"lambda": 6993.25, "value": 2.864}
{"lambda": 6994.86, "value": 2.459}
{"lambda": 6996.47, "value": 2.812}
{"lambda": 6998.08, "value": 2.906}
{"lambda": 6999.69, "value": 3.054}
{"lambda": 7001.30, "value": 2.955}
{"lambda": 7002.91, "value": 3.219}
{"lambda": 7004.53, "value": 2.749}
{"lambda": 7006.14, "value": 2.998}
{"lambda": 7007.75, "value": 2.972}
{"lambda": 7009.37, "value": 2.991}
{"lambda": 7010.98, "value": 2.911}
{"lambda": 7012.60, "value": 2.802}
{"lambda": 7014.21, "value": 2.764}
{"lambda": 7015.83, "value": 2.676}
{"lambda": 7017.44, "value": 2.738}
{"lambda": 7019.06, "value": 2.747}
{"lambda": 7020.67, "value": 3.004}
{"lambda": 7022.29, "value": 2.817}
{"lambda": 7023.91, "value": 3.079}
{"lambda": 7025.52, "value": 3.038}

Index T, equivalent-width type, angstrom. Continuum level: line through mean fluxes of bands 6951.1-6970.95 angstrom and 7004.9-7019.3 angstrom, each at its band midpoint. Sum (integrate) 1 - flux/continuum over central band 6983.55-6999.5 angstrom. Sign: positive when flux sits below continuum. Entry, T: 0.1 angstrom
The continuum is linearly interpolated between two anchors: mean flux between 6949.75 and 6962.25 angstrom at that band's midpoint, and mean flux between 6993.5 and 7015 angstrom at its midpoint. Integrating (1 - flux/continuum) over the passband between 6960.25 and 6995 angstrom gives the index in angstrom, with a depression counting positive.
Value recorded 1.2 angstrom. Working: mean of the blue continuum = 2.98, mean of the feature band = 2.84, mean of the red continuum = 2.89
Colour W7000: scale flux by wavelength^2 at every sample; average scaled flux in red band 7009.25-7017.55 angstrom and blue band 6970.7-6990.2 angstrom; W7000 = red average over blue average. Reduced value 1.0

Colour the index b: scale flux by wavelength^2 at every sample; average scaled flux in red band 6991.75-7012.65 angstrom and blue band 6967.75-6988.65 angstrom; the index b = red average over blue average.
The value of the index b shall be 1.0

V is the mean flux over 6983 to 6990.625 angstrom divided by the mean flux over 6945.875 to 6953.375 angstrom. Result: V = 0.98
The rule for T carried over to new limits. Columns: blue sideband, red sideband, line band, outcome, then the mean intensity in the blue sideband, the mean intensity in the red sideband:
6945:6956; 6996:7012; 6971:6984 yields 0.5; 2.93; 2.96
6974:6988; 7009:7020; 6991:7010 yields -0.7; 2.82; 2.8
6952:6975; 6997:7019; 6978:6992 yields 0.5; 2.9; 2.9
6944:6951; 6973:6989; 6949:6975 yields -0.4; 2.91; 2.85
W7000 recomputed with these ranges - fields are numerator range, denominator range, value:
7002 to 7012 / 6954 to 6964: 1.03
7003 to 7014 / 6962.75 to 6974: 1.04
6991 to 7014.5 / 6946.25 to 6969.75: 1.01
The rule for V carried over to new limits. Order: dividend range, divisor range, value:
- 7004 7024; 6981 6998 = 1.02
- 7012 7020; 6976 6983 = 1.01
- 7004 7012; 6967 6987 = 1.04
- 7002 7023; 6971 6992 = 1.01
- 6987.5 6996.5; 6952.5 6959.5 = 0.97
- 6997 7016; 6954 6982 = 1.02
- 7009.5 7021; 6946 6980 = 0.97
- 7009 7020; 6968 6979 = 0.98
